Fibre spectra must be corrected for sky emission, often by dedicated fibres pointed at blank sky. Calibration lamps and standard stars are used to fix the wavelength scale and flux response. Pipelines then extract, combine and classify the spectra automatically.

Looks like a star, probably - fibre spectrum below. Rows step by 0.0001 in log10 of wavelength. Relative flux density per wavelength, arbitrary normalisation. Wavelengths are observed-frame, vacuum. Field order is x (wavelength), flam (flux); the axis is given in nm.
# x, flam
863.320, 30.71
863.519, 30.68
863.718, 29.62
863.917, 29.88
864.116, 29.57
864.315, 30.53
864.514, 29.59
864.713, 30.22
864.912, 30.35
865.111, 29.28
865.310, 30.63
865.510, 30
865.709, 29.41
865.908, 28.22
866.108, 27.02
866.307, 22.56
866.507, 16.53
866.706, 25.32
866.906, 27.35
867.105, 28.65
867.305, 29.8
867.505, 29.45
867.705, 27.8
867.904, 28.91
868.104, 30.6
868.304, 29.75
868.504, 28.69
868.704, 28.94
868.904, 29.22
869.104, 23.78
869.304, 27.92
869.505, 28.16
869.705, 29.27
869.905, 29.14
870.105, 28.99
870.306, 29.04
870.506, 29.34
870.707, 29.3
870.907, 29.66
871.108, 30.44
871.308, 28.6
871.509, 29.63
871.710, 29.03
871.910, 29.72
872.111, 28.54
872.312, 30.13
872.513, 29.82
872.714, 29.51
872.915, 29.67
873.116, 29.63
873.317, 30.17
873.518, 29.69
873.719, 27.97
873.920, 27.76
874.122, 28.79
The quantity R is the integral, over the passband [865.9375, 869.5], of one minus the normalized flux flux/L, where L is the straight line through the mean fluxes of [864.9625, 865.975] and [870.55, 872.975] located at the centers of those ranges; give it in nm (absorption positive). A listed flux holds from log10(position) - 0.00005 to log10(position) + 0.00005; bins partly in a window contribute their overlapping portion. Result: 0.280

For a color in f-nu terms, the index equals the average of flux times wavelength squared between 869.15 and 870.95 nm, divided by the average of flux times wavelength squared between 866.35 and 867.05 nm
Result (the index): 1.2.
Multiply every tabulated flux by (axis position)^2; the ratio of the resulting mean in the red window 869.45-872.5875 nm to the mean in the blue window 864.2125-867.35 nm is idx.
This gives 1.07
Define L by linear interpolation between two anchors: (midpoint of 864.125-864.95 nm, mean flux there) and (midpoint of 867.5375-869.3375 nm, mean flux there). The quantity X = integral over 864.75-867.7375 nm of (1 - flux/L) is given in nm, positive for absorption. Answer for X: 0.188 nm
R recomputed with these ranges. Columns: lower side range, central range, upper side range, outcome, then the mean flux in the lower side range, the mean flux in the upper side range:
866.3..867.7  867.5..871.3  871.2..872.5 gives -0.17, 26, 29.3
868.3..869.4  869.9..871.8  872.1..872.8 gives -0.03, 27.9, 29.6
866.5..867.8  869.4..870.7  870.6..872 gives -0.01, 27.1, 29.5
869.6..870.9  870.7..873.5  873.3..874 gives -0.06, 29.2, 28.8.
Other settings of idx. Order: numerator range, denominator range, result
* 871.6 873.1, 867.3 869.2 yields 1.04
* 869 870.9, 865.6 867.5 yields 1.09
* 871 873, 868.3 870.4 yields 1.05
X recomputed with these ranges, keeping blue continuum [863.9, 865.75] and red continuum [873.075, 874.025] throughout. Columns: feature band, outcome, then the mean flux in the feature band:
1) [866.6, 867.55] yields 0.06 nm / 28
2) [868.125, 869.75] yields 0.07 nm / 28.3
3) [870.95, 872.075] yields -0.01 nm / 29.4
